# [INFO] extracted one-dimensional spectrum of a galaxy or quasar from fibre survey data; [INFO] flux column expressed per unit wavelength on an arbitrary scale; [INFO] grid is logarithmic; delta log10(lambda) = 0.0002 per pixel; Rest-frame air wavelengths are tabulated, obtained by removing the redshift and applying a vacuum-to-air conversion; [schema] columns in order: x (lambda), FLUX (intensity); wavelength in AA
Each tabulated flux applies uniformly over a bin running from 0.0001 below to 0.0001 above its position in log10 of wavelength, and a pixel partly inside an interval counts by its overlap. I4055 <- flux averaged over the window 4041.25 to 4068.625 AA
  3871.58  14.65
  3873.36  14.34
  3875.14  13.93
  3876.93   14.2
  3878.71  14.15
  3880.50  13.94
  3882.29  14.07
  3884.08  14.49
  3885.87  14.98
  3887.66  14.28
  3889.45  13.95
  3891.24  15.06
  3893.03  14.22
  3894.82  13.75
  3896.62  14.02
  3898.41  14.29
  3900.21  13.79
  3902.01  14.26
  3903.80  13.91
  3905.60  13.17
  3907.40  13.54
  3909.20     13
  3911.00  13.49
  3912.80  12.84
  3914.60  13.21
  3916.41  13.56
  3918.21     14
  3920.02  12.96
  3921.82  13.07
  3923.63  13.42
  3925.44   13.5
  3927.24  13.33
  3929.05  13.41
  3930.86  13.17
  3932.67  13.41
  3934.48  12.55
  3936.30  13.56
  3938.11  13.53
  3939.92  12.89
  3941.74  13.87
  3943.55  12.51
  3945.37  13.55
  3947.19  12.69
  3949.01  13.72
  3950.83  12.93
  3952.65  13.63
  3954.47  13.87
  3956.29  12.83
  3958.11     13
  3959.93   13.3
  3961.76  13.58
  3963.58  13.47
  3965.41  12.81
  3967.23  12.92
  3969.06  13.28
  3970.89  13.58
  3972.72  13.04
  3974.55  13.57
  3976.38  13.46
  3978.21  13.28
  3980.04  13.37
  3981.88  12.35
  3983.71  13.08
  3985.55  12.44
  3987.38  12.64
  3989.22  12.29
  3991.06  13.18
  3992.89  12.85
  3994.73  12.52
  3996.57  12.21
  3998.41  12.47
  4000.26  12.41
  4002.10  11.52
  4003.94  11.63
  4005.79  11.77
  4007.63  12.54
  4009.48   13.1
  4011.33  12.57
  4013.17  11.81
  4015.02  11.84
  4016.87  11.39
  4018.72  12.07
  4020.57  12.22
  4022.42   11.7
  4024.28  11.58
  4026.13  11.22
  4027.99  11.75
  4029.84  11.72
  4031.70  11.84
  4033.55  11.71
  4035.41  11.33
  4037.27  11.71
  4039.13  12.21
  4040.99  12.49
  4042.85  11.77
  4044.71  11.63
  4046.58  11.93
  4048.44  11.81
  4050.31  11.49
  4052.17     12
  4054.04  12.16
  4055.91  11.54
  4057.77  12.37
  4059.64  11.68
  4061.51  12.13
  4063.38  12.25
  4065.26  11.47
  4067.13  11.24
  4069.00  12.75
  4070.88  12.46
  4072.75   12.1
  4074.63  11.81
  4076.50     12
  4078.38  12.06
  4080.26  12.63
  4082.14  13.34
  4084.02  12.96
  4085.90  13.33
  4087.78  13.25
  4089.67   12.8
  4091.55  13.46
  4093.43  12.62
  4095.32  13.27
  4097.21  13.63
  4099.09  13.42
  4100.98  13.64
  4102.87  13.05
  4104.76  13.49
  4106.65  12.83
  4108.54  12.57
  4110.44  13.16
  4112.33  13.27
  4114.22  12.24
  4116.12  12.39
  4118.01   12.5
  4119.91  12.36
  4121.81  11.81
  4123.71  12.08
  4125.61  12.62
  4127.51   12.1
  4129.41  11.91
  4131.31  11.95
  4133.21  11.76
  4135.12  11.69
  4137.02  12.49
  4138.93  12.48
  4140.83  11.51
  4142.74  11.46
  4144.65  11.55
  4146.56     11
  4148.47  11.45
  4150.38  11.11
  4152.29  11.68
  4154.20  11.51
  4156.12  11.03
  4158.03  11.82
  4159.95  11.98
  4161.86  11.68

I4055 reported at 11.9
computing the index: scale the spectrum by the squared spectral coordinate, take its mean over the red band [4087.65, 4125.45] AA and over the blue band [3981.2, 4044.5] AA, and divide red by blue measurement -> 1.11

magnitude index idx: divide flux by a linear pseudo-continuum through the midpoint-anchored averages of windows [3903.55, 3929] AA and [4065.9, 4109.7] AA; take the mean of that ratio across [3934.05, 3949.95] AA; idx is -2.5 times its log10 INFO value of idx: 0.004 mag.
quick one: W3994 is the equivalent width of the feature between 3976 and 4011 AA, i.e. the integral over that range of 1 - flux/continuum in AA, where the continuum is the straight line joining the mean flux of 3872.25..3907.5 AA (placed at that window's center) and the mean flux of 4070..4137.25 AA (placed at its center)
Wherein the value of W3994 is 2.2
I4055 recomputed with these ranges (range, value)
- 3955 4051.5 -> 12.4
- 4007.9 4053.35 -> 11.9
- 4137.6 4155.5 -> 11.5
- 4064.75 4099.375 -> 12.7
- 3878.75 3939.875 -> 13.7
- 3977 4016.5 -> 12.5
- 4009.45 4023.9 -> 12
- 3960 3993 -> 13.1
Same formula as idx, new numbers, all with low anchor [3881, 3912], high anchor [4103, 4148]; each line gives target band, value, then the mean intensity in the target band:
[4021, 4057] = 0.099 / 11.8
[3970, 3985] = 0.015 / 13.2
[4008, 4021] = 0.081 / 12.2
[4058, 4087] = 0.031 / 12.3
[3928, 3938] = 0.039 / 13.2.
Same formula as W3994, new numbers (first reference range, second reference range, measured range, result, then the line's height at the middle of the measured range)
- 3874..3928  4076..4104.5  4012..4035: 2.7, 13.3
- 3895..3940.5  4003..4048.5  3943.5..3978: -1.2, 12.8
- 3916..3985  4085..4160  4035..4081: 2.6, 12.7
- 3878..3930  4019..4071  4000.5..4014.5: 0.3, 12.4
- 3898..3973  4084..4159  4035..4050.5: 1.1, 12.8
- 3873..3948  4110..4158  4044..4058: 0.8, 12.6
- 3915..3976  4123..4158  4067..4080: 0.1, 12.3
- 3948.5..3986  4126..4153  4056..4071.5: 0.5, 12.4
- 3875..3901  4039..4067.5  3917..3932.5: 0.4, 13.7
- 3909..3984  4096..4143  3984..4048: 4.4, 13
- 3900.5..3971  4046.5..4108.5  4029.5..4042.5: 0.9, 12.8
